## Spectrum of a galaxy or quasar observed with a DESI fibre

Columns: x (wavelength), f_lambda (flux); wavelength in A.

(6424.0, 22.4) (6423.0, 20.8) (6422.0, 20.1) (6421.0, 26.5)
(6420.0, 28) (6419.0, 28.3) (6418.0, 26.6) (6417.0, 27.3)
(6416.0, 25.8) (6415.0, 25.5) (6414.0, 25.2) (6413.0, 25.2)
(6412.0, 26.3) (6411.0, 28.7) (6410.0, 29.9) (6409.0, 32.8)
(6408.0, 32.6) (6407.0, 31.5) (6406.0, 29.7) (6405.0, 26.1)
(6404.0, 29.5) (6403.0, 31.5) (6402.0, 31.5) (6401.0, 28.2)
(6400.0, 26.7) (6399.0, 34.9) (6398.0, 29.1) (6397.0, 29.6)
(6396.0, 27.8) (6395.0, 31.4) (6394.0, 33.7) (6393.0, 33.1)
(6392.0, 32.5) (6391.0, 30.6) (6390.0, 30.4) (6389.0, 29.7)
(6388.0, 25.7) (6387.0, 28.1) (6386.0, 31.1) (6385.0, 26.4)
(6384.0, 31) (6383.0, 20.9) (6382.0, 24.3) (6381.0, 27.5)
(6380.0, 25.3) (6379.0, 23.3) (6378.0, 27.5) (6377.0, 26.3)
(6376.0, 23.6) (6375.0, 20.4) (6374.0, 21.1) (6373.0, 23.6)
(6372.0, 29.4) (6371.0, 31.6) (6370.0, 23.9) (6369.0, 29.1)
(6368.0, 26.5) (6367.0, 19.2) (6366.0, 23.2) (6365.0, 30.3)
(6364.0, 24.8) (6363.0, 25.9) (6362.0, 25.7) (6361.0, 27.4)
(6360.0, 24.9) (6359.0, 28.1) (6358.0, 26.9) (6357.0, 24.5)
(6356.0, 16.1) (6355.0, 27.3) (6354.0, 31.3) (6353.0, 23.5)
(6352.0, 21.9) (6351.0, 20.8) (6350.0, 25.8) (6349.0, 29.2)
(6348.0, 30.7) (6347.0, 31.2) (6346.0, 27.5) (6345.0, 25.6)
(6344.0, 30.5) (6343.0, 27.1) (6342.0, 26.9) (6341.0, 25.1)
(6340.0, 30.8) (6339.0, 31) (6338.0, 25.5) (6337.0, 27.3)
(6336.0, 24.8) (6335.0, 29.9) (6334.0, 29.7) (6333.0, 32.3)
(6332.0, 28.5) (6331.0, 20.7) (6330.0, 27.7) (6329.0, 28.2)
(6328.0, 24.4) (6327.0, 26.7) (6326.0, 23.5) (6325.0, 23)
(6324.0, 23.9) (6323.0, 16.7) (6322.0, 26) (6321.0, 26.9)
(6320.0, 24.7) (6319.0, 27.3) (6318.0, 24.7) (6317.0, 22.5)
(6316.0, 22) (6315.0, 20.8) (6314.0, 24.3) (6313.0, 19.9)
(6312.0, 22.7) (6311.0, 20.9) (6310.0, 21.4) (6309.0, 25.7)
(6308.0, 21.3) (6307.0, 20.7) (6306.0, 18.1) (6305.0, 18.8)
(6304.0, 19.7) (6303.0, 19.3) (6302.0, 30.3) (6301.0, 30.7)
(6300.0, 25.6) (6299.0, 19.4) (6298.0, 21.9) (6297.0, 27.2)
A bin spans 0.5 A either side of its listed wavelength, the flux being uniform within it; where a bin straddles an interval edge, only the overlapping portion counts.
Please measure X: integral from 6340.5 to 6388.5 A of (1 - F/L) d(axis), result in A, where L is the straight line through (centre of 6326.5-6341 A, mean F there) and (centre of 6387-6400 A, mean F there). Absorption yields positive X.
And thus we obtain 5.0 A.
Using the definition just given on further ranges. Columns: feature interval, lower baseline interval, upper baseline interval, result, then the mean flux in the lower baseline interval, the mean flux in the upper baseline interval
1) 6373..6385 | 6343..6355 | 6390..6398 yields 2.0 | 27.1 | 31.1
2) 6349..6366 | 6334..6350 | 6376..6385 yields 1.1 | 28.2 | 25.7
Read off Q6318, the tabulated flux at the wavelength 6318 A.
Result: 24.7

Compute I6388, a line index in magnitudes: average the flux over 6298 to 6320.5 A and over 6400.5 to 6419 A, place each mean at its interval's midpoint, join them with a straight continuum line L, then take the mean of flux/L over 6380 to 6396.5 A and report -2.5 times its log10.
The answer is -0.06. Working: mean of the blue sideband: 22.7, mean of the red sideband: 28.5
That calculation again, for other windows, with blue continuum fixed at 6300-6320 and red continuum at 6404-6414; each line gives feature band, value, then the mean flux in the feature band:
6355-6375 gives 0.04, 25.3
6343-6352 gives -0.09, 27.3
